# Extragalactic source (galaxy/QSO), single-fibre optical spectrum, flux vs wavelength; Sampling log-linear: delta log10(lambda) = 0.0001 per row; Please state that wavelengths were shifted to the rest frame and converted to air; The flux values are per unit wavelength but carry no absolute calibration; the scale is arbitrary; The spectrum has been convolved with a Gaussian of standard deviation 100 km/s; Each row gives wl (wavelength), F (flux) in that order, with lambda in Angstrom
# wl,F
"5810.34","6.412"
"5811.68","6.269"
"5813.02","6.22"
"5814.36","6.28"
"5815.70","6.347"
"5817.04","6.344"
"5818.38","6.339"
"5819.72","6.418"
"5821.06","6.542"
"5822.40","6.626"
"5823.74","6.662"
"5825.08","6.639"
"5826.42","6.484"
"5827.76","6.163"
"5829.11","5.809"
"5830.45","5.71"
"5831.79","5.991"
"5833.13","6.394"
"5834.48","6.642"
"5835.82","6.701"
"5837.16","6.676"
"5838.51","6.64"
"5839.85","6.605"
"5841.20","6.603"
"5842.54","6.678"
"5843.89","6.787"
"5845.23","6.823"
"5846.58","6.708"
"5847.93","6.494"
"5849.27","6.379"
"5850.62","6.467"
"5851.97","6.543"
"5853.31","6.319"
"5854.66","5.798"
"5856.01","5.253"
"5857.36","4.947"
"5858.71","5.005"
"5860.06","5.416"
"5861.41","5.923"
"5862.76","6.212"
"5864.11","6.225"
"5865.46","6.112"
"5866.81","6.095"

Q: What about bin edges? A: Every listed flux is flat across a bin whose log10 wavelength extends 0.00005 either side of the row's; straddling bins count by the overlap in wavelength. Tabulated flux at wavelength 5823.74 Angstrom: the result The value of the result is 6.662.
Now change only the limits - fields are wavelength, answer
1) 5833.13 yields 6.394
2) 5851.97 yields 6.543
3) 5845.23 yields 6.823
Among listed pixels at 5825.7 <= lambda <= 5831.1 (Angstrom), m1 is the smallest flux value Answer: 5.71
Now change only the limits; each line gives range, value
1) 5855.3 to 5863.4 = 4.947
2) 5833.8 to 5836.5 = 6.642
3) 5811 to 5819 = 6.22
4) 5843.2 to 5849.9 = 6.379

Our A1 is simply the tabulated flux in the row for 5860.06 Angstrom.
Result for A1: 5.416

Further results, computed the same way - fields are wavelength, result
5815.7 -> 6.347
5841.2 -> 6.603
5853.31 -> 6.319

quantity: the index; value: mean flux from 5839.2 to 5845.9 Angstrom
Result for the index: 6.7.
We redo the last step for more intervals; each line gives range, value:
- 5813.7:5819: 6.32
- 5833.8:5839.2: 6.66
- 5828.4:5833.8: 5.98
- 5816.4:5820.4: 6.37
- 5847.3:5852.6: 6.47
